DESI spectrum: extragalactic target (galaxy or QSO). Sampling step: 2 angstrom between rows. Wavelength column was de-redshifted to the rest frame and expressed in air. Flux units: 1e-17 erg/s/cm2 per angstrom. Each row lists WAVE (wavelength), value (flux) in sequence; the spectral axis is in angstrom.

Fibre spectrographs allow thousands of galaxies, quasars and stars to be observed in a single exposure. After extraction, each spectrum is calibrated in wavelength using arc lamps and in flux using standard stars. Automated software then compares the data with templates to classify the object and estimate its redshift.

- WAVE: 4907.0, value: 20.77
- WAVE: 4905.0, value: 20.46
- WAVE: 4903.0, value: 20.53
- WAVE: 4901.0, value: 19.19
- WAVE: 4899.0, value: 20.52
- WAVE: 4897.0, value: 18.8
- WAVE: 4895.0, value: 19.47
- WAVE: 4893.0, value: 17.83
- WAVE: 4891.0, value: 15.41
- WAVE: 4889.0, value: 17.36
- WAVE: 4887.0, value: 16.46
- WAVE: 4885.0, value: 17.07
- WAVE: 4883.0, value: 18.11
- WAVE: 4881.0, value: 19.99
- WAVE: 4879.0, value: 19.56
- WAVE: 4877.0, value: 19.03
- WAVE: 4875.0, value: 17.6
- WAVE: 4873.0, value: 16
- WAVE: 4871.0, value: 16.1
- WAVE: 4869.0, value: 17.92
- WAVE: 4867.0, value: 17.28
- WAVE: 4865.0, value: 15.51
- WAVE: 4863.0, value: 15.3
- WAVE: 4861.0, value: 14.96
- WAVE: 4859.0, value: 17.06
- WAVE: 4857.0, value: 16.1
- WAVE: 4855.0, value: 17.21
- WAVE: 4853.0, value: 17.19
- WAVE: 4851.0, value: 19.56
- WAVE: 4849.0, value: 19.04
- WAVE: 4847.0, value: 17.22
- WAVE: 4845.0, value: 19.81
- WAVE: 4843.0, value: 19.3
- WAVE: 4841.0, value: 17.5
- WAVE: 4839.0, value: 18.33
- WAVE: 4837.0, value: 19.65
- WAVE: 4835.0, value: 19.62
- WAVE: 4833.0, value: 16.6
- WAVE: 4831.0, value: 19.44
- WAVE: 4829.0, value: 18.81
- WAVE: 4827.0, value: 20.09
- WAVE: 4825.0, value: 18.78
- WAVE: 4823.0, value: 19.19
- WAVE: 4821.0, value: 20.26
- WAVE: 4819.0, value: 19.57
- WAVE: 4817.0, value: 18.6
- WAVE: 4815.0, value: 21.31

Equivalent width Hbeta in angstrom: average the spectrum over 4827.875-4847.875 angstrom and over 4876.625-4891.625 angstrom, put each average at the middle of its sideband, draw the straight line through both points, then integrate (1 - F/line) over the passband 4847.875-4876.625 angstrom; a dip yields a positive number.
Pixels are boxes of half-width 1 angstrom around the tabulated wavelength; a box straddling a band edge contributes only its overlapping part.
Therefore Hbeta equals 2.0 angstrom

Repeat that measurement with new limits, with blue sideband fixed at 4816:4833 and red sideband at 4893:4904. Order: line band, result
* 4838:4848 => 0.4 angstrom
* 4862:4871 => 1.4 angstrom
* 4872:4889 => 1.3 angstrom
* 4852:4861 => 1.2 angstrom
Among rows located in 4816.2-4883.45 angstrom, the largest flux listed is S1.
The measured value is 20.26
